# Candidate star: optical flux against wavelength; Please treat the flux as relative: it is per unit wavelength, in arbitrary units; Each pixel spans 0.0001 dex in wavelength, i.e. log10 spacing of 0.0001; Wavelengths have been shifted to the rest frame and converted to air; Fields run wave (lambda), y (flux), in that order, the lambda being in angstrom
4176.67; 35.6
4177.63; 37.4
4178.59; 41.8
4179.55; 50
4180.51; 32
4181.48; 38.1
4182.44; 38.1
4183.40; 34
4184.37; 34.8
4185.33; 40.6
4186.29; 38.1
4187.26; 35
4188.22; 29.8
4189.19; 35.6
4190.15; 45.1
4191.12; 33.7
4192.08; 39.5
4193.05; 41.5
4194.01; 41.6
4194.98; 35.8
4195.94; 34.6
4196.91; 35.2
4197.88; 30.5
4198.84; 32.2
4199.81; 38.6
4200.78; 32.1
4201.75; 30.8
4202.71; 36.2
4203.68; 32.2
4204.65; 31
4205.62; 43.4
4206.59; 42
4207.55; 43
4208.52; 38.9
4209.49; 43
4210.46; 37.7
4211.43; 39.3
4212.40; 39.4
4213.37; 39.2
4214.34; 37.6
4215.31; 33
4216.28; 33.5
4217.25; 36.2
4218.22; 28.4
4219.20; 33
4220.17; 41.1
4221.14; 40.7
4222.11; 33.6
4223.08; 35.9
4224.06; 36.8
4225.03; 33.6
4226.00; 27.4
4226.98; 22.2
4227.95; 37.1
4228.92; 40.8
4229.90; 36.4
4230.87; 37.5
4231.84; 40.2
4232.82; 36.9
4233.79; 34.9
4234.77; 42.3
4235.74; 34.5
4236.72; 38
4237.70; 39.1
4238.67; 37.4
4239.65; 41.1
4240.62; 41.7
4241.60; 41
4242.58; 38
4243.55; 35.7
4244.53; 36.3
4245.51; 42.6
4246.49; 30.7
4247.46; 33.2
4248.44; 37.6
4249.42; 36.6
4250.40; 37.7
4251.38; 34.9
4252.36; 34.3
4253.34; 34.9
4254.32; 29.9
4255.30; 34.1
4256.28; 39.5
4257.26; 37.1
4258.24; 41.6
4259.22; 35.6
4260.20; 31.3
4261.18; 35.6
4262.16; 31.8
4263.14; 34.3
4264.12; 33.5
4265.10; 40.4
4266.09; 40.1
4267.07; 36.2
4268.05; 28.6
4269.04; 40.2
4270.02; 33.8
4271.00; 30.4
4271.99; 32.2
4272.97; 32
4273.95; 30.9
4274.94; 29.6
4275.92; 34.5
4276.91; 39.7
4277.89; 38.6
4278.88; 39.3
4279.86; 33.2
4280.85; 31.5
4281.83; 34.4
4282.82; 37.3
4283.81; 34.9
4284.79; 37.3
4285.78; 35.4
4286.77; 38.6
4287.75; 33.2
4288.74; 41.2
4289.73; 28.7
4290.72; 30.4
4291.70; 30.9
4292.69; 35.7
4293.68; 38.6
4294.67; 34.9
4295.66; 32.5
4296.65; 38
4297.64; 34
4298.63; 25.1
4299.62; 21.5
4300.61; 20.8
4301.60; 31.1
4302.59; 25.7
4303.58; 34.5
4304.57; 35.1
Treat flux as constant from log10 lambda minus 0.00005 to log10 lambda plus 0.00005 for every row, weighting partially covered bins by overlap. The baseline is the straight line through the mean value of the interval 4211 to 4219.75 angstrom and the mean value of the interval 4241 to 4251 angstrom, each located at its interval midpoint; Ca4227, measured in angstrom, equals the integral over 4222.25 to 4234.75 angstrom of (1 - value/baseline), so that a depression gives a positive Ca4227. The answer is 0.3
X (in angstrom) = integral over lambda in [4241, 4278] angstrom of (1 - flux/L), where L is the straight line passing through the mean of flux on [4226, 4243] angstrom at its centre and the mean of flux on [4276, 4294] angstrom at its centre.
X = 1.0 angstrom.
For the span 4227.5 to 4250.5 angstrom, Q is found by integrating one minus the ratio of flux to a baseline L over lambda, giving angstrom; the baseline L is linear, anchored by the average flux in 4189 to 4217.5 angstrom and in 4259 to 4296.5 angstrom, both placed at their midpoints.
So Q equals -1.19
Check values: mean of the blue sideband 37.1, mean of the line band 37.8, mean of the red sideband 34.7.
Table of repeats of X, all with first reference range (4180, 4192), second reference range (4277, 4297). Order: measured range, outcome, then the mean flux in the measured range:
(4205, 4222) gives -0.92 angstrom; 38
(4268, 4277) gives 0.59 angstrom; 33.1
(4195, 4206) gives 0.61 angstrom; 34.2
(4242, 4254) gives -0.09 angstrom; 36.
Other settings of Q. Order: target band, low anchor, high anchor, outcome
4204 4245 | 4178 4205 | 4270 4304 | -2.1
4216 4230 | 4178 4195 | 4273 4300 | 0.9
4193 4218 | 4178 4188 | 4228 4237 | 0.8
